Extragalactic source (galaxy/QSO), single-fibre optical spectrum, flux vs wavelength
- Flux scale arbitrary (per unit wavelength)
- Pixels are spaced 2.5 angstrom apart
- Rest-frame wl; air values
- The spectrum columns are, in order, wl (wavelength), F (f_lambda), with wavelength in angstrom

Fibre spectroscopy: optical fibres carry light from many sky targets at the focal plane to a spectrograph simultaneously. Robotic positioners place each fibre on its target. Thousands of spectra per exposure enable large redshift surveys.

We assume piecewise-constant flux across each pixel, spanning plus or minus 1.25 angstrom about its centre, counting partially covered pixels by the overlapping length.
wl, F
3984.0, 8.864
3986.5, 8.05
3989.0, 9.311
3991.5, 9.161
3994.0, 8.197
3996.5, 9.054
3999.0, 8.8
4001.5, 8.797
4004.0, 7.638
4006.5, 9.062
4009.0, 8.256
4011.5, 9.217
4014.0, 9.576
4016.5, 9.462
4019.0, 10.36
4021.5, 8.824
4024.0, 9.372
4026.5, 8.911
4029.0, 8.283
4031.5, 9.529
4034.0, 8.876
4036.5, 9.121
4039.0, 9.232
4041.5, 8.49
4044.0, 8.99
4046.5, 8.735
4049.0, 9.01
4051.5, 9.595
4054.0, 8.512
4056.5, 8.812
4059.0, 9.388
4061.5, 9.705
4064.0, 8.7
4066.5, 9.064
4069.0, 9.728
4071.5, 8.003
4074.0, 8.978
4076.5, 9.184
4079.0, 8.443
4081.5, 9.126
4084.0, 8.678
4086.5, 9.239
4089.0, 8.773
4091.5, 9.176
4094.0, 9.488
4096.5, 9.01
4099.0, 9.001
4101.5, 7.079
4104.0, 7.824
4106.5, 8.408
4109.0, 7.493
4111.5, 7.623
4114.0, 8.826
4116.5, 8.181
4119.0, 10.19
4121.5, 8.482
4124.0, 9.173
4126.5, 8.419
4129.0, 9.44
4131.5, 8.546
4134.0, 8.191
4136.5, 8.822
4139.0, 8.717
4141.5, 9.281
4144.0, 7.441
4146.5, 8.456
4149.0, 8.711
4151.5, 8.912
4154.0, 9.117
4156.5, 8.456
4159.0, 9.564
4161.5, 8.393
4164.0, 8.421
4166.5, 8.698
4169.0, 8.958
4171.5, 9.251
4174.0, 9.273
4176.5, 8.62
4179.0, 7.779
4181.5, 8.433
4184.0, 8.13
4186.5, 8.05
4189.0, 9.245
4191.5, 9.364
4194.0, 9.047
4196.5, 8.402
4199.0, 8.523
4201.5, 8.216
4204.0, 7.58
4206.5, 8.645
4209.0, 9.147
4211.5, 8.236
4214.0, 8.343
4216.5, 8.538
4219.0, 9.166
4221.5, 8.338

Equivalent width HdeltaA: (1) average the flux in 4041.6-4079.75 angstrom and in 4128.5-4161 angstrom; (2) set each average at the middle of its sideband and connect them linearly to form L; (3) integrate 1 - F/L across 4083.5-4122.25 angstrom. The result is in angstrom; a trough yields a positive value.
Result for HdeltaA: 1.13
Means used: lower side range 8.98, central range 8.59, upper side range 8.72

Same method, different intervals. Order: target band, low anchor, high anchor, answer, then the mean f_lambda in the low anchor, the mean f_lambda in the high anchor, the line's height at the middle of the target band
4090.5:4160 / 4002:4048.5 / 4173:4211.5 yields 0.7 angstrom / 8.99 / 8.55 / 8.73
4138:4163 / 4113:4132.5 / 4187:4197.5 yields 0.6 angstrom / 8.91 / 8.96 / 8.93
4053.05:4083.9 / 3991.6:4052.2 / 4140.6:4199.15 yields -0.3 angstrom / 8.97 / 8.69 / 8.88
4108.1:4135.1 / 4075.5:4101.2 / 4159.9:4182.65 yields 0.7 angstrom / 8.94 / 8.66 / 8.83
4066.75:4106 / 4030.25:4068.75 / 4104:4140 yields 0.2 angstrom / 9.07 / 8.58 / 8.82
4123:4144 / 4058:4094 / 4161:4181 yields 0.2 angstrom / 9.03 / 8.68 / 8.81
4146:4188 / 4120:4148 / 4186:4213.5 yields -0.2 angstrom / 8.65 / 8.59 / 8.62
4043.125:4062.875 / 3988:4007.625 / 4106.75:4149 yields -1.0 angstrom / 8.74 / 8.58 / 8.67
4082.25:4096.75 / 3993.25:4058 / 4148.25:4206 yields -0.4 angstrom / 8.96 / 8.66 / 8.83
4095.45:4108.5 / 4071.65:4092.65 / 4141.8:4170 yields 0.9 angstrom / 8.9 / 8.67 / 8.84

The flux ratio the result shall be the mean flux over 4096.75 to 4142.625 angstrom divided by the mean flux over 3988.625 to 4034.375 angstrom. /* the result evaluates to 0.95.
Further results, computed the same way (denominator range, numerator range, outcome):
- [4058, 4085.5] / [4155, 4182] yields 0.97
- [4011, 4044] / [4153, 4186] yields 0.95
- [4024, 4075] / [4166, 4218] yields 0.96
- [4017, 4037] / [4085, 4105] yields 0.95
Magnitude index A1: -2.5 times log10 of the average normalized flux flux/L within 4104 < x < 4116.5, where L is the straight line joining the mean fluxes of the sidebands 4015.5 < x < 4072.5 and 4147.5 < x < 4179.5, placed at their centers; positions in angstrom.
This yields 0.11 mag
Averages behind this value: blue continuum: 9.08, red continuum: 8.8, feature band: 8.07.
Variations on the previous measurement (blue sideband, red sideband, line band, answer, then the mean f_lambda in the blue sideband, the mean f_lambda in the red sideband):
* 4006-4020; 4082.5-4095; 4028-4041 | 0.030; 9.32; 9.06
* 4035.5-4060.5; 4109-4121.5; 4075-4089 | -0.018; 8.99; 8.56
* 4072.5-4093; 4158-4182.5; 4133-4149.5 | 0.036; 8.94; 8.73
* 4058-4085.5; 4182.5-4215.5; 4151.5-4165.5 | -0.015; 9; 8.53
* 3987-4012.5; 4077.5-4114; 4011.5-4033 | -0.072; 8.72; 8.54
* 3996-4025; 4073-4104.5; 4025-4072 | -0.011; 9.03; 8.79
